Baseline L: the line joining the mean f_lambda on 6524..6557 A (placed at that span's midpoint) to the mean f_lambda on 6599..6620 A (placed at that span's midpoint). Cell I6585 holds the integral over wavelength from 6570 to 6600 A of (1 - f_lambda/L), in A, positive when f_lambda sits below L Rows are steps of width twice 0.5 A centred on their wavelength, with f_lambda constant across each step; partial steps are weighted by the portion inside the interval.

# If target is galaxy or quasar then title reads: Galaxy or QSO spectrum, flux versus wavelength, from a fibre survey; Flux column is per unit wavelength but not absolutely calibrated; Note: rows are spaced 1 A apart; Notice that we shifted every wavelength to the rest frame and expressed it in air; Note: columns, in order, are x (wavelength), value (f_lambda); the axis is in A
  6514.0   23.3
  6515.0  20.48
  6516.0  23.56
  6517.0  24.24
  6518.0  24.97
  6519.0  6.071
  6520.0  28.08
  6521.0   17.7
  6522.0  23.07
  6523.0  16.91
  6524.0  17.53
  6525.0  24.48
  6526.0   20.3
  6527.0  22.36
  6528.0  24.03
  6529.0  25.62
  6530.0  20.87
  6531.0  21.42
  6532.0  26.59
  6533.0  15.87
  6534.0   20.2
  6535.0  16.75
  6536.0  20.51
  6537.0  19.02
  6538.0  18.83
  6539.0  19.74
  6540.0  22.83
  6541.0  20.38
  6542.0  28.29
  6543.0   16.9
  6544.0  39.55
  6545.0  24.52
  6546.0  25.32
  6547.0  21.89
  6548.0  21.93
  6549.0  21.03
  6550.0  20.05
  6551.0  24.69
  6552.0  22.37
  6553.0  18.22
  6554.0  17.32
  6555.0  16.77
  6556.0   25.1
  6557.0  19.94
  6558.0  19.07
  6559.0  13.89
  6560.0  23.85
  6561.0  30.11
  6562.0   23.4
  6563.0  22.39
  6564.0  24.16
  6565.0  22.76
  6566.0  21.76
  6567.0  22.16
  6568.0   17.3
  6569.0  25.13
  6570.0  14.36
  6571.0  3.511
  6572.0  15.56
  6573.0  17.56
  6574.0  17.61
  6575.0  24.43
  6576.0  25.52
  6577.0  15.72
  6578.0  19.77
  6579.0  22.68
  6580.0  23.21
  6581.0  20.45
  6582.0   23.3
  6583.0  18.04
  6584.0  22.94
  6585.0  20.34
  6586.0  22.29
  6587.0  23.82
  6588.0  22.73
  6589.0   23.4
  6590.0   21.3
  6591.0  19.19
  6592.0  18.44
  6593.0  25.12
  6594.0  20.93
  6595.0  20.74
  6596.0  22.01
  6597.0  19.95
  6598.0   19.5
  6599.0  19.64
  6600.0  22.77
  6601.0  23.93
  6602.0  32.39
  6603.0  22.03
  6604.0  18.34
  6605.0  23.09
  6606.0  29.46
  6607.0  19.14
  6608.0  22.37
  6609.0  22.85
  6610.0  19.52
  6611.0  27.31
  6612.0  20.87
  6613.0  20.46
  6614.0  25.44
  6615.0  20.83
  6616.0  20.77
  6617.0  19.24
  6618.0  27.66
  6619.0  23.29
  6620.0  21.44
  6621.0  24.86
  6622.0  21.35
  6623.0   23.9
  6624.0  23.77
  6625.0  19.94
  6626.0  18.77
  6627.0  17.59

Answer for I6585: 3.1 A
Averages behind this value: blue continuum 21.9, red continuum 23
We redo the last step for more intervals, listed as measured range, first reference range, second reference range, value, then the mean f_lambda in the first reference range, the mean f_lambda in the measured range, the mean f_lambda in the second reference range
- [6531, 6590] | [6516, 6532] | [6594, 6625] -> 2.0 A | 21.4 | 21.2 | 22.6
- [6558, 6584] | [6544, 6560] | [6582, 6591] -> 1.5 A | 21.5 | 20.4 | 21.8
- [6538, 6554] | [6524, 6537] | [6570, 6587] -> -1.6 A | 21.3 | 22.9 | 19.5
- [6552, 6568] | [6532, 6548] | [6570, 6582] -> -0.8 A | 22.2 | 21.3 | 18.7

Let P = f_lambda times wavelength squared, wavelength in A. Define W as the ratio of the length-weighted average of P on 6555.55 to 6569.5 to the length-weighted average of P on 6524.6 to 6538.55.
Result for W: 1.1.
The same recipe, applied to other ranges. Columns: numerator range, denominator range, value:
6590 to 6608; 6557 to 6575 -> 1.13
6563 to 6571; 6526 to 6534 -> 0.92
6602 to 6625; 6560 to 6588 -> 1.11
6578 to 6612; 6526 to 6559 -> 1.04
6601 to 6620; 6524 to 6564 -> 1.07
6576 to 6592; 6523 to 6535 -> 1.02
